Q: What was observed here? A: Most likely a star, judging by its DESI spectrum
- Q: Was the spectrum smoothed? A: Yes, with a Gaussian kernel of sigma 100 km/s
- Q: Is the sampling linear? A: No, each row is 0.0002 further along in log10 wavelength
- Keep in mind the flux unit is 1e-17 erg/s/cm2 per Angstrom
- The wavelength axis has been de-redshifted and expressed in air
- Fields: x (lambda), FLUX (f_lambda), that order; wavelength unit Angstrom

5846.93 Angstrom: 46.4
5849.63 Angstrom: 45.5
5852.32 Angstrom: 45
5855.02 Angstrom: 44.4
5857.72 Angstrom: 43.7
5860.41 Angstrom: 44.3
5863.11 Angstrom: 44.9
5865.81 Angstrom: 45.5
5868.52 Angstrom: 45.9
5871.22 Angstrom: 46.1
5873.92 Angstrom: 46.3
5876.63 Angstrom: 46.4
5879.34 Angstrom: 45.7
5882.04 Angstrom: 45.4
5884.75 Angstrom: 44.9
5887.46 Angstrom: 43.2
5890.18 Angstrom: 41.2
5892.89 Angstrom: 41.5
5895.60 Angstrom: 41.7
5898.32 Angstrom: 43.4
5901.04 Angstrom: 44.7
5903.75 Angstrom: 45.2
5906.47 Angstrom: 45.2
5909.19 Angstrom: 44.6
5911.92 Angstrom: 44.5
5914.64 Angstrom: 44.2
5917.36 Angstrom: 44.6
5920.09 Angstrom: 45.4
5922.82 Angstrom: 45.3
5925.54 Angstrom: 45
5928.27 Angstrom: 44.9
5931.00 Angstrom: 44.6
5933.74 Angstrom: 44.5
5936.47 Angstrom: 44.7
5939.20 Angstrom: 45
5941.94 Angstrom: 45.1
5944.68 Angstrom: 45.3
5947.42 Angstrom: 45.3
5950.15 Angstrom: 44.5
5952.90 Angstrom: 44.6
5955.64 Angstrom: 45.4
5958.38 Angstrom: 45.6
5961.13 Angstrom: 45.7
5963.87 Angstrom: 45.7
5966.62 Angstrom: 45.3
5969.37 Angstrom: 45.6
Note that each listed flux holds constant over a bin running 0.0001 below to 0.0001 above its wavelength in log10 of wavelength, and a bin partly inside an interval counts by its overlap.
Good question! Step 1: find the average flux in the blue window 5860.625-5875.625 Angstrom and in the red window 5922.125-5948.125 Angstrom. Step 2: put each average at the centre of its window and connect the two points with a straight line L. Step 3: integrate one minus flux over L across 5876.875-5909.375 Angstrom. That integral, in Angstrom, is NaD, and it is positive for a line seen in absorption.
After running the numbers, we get 1.0 Angstrom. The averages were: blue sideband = 45.6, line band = 44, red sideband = 45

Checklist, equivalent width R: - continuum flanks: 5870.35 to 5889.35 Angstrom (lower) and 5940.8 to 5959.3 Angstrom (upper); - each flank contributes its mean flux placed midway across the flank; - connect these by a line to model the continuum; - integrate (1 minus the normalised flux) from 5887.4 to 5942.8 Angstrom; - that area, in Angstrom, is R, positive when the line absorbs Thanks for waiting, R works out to 1.2 Angstrom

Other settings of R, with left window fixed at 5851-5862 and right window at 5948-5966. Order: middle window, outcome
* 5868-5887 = -0.5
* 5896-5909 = 0.1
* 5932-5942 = 0.1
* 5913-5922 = 0.0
